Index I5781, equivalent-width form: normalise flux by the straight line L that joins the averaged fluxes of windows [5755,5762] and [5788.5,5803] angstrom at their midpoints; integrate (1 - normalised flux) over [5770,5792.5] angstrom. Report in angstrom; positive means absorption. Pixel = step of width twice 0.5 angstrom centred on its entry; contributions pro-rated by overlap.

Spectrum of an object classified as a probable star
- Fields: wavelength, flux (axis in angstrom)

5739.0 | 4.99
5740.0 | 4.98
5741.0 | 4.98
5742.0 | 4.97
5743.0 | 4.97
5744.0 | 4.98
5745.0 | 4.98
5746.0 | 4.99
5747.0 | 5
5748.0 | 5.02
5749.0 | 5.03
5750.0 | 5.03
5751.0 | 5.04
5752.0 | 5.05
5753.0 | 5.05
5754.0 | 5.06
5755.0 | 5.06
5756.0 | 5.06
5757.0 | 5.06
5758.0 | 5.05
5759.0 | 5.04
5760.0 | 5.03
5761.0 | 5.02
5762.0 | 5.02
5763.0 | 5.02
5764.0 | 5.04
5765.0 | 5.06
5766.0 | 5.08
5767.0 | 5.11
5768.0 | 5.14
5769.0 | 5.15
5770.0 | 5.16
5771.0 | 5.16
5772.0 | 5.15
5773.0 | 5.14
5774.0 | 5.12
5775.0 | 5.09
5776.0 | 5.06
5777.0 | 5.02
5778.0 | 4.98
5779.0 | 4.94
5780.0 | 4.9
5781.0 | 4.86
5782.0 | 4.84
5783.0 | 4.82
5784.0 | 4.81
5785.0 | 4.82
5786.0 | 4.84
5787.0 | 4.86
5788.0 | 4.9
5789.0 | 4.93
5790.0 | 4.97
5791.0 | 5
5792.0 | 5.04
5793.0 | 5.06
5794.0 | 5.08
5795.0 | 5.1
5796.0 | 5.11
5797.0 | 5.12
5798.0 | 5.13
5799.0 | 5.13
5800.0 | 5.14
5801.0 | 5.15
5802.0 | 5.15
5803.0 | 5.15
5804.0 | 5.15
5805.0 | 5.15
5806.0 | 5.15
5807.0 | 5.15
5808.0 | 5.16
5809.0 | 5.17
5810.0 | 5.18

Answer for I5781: 0.4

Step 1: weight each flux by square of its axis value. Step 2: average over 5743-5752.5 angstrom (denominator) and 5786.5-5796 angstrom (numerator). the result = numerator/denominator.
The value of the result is 1.0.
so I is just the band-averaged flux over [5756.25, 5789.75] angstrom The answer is 5.01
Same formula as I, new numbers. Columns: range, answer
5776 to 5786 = 4.89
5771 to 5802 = 5.01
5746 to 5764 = 5.04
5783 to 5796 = 4.95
